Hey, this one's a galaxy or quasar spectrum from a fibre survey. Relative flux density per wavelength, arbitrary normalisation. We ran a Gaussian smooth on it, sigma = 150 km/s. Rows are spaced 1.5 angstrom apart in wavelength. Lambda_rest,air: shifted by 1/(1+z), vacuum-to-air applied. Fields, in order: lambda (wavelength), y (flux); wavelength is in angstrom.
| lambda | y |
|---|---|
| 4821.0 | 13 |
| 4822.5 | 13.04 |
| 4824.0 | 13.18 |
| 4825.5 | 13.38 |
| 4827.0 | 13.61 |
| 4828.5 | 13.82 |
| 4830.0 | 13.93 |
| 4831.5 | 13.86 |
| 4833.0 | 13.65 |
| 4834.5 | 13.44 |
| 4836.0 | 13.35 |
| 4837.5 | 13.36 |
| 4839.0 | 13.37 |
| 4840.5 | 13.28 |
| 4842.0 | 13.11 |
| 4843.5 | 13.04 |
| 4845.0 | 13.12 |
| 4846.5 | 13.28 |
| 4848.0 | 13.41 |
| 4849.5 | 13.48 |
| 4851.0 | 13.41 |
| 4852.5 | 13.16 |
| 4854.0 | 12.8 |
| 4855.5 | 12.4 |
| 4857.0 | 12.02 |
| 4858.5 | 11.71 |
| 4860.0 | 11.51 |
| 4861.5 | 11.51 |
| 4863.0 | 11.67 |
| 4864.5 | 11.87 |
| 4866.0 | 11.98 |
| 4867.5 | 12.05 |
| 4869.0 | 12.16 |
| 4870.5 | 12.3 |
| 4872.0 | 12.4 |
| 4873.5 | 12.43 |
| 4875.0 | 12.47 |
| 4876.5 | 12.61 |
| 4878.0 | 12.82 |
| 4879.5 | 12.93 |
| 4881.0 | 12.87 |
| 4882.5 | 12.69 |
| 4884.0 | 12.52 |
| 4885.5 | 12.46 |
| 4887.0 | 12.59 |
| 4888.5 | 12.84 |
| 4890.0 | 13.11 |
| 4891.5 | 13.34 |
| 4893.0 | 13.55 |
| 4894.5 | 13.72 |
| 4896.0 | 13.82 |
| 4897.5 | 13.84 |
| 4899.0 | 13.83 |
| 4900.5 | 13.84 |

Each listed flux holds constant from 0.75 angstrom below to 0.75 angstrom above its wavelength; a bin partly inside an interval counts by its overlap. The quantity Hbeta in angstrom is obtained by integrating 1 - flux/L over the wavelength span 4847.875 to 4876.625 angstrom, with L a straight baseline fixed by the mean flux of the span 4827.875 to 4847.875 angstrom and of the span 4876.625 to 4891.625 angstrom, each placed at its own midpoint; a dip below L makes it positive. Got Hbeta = 1.65 angstrom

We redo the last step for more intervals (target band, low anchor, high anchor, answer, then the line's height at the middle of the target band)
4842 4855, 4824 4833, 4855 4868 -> -0.65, 12.6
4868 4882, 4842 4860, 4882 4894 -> 0.37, 12.9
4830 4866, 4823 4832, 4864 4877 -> 0.29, 13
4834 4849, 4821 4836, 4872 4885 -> 0.01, 13.3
